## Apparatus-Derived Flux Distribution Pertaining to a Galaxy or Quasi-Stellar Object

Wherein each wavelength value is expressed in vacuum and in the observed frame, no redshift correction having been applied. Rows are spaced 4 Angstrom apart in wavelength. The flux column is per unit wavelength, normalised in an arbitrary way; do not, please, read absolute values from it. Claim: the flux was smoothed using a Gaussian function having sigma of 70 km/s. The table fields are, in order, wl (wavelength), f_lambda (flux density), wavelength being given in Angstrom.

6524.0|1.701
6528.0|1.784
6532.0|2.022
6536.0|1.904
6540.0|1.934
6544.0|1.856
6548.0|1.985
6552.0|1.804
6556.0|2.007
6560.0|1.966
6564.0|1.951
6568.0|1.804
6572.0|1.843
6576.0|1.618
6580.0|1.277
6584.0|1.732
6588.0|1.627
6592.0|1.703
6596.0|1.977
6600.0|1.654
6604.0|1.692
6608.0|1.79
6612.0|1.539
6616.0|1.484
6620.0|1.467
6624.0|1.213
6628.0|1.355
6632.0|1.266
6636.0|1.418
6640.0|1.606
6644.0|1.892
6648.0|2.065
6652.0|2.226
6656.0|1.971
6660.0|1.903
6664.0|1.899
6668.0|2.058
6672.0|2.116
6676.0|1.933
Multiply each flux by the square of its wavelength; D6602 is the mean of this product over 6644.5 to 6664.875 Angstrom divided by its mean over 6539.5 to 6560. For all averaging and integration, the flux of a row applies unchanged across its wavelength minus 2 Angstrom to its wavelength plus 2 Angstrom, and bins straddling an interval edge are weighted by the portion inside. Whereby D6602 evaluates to 1.08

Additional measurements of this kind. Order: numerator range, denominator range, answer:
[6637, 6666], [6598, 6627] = 1.26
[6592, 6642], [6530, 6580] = 0.84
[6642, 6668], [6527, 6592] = 1.13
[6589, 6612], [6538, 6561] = 0.92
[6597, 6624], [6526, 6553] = 0.85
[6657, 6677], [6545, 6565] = 1.06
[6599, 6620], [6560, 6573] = 0.87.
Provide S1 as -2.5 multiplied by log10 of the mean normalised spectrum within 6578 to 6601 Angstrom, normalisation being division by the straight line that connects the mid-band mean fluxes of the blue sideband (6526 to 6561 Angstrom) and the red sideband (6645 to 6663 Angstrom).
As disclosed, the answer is 0.18 mag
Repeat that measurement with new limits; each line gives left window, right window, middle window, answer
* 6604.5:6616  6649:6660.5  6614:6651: 0.195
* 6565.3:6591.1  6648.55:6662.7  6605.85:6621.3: 0.161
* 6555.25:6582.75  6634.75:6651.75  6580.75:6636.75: 0.148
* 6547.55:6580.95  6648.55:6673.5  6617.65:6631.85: 0.408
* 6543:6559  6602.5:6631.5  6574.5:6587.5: 0.115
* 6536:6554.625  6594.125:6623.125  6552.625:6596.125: 0.010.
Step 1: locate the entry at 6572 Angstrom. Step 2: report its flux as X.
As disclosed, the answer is 1.843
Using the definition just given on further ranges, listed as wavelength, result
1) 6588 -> 1.627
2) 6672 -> 2.116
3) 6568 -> 1.804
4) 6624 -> 1.213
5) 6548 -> 1.985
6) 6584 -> 1.732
